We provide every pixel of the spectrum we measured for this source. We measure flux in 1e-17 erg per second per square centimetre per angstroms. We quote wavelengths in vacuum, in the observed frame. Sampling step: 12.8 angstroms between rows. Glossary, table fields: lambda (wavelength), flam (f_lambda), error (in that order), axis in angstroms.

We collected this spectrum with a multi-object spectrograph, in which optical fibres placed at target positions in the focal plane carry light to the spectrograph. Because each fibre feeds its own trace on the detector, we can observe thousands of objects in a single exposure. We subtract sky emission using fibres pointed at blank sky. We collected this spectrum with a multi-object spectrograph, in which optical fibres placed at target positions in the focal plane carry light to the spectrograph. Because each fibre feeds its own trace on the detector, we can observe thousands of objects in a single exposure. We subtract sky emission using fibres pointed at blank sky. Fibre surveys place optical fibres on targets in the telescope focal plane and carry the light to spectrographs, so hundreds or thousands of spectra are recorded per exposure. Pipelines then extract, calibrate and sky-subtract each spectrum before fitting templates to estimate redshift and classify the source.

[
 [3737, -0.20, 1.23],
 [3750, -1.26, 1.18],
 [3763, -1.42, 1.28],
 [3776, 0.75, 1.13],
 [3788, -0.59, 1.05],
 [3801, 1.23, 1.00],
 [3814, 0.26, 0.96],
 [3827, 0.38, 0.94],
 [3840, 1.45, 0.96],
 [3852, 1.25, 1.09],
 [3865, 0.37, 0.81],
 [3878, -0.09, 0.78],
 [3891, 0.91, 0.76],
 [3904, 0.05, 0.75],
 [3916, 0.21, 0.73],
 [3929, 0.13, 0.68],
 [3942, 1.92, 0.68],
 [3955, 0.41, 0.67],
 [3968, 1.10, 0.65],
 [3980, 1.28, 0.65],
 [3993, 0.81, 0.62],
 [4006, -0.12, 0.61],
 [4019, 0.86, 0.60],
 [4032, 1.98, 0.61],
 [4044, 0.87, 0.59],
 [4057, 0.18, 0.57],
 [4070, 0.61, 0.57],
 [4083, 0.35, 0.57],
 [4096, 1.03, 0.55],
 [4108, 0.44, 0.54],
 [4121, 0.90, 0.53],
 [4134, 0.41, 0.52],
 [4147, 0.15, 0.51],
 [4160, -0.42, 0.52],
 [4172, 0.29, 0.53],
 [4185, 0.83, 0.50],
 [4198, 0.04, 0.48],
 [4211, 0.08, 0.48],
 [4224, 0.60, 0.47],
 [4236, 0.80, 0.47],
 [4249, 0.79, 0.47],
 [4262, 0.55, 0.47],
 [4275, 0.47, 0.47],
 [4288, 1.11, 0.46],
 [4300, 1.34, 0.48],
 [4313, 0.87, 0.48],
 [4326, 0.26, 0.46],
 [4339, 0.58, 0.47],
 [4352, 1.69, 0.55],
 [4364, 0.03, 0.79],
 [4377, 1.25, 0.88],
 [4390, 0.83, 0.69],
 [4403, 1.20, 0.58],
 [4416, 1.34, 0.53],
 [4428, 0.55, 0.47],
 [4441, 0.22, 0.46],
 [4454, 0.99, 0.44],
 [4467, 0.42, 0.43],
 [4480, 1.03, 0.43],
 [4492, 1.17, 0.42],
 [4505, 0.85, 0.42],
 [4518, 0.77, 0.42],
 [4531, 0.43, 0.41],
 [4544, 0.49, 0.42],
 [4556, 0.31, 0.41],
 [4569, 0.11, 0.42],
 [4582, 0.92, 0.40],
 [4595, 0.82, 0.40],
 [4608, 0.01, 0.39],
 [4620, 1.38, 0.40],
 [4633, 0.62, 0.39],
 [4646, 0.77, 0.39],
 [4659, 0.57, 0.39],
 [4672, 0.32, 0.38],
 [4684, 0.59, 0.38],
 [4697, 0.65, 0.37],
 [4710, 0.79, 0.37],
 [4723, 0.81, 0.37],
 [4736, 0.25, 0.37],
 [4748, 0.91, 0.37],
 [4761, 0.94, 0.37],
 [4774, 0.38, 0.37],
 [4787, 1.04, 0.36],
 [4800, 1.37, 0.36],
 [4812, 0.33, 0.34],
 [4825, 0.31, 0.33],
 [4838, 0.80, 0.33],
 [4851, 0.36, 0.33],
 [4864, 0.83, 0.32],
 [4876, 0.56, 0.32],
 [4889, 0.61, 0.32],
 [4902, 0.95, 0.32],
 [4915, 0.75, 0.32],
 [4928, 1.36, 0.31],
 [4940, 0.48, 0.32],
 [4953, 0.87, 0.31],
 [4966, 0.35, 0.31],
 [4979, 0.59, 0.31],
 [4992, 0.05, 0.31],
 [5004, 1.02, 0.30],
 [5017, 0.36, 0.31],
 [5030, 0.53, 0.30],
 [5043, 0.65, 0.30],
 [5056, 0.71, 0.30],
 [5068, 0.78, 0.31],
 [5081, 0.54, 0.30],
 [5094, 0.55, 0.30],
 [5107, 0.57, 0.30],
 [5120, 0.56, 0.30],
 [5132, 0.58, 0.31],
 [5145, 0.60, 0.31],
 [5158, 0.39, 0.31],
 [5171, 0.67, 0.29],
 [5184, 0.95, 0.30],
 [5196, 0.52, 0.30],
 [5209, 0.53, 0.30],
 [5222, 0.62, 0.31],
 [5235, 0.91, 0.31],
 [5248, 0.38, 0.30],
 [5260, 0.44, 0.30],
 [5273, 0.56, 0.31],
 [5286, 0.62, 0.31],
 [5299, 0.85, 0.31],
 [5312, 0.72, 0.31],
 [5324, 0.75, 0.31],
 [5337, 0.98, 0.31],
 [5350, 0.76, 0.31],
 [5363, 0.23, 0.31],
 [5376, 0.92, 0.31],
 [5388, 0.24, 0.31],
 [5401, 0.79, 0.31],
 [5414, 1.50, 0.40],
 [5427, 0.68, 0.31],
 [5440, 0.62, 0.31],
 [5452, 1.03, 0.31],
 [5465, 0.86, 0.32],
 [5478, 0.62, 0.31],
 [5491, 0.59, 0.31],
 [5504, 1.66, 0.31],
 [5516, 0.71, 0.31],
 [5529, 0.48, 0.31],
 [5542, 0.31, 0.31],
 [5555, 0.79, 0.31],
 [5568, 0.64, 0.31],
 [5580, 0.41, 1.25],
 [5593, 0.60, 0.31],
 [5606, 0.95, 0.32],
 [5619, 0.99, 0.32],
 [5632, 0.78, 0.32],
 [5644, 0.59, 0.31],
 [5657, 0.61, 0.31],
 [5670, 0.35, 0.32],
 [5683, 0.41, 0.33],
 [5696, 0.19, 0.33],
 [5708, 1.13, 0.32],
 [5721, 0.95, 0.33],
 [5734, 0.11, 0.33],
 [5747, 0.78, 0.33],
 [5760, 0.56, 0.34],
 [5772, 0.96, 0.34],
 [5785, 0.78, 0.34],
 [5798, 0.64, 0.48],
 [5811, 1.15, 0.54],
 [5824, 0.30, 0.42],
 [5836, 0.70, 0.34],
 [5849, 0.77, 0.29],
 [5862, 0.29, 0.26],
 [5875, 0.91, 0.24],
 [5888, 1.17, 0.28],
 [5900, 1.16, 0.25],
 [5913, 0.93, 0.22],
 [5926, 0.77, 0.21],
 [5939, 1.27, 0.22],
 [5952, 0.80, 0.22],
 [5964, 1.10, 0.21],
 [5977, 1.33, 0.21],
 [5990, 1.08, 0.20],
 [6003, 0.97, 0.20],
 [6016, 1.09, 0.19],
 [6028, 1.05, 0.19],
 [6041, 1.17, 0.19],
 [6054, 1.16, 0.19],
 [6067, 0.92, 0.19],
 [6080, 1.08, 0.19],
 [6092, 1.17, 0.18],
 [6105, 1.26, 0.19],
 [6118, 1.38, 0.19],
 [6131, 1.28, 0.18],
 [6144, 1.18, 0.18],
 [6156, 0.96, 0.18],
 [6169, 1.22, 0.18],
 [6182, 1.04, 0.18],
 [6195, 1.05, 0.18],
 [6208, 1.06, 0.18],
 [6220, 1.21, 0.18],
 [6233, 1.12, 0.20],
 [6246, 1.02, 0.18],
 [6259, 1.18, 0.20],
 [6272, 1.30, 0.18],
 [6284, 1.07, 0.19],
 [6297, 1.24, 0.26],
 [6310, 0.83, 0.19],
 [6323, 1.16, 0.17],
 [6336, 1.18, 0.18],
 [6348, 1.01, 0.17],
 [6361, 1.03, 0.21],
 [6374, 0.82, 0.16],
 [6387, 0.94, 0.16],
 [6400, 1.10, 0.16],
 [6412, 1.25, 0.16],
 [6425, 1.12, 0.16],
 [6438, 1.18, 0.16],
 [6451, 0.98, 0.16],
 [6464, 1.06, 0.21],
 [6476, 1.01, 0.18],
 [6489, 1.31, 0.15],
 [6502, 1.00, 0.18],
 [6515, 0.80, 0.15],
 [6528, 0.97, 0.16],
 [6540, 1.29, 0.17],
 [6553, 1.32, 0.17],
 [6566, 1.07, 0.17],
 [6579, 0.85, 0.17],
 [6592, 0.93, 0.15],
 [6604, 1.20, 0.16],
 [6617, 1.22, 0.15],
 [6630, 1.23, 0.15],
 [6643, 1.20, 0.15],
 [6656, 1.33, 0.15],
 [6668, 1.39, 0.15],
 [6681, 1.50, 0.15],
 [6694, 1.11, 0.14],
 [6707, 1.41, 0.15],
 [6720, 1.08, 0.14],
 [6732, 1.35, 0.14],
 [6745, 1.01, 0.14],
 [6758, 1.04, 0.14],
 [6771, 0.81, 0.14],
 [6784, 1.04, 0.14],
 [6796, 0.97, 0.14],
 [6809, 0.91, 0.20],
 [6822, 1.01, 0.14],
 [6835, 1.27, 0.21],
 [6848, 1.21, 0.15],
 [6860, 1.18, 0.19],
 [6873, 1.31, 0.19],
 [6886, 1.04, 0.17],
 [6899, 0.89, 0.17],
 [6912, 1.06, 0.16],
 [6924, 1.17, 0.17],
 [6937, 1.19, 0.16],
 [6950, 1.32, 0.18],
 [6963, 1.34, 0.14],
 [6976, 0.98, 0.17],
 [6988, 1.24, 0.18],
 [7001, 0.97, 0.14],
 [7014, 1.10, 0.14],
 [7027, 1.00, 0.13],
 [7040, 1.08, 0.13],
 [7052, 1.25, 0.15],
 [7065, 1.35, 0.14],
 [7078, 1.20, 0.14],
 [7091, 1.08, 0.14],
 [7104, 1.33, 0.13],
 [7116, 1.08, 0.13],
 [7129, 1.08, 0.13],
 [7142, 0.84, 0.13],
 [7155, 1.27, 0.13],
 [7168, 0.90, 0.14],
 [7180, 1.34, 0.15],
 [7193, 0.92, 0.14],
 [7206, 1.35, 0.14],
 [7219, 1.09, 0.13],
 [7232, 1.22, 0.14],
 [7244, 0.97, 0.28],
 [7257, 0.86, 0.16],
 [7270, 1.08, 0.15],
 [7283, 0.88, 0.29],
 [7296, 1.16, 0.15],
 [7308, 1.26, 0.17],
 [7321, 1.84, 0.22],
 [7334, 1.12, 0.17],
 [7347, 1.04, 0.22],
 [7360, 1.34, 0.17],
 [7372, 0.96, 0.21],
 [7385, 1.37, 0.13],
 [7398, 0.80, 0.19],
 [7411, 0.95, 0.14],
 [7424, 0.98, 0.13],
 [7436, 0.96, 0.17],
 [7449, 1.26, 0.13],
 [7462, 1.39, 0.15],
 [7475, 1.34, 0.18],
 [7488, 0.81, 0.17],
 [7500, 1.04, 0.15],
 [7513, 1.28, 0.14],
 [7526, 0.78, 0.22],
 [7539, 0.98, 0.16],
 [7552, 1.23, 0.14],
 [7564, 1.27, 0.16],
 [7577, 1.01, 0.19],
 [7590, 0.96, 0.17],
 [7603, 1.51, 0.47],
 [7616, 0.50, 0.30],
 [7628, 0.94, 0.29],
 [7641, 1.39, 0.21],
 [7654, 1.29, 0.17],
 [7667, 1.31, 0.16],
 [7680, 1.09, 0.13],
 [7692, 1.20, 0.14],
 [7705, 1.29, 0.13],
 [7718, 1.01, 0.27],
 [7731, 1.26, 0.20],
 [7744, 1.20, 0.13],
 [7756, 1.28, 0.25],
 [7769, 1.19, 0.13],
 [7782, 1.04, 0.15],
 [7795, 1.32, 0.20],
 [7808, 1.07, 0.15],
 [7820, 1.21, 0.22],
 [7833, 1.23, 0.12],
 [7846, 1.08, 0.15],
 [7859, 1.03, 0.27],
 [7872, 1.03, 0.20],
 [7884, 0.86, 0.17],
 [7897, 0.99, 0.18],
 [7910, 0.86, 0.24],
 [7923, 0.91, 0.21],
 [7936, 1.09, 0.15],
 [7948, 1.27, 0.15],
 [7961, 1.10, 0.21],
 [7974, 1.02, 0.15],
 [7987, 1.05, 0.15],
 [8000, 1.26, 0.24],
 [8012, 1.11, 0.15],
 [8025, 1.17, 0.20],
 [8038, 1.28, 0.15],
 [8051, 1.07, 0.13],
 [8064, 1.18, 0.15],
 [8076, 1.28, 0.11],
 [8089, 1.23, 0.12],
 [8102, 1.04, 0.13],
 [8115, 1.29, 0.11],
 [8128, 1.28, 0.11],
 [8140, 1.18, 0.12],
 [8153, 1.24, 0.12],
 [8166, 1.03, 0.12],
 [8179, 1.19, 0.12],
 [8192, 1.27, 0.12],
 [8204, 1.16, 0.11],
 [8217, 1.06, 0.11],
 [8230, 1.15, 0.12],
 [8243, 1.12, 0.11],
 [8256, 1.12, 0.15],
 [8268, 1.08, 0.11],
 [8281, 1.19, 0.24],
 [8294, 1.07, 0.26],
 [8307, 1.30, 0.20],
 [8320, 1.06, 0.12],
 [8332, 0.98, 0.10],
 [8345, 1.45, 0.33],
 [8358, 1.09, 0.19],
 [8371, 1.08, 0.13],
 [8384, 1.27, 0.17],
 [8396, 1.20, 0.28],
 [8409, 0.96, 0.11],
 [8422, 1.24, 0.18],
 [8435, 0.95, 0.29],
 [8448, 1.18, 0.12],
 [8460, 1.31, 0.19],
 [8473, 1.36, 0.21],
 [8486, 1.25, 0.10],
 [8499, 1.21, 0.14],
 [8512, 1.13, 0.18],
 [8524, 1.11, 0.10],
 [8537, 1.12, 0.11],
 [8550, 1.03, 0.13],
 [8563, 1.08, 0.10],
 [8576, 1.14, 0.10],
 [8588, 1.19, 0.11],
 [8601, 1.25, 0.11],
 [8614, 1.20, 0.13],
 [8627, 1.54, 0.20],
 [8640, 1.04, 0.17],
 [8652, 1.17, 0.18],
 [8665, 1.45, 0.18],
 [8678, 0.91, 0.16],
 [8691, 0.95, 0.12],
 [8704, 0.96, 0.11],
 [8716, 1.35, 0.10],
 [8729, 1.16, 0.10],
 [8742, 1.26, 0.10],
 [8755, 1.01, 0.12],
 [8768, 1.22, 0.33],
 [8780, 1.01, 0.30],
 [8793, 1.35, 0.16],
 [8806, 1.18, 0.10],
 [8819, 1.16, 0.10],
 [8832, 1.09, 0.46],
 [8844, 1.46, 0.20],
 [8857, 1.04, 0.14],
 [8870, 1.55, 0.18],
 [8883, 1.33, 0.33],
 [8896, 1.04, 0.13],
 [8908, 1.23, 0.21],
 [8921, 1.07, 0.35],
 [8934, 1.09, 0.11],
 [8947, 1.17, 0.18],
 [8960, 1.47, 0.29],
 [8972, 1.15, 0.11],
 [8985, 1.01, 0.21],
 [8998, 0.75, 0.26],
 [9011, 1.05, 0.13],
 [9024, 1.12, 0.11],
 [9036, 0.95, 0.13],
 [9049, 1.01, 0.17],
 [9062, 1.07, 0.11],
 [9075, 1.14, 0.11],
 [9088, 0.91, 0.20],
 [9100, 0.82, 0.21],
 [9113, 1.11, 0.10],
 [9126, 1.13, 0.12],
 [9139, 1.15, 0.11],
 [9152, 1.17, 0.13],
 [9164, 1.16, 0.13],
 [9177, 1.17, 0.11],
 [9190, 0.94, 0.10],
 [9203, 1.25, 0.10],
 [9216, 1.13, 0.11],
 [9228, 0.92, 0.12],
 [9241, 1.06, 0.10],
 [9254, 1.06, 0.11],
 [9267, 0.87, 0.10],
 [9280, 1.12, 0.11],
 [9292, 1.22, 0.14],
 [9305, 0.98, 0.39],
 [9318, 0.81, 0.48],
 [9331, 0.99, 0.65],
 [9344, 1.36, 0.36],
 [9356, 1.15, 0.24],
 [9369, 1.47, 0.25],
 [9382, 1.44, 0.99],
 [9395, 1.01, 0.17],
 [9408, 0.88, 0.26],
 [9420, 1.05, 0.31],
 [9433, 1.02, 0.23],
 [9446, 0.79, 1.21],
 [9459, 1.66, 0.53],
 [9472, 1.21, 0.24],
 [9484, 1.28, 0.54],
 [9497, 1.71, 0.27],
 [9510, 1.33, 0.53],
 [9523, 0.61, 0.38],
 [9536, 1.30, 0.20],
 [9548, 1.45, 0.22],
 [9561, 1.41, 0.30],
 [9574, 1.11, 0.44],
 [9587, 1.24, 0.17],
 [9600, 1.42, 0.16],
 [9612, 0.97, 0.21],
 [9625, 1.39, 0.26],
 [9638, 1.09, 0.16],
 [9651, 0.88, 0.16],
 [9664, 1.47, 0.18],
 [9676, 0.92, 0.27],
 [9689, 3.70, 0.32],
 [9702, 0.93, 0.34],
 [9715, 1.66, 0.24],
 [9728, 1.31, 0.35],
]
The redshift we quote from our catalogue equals 0.48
